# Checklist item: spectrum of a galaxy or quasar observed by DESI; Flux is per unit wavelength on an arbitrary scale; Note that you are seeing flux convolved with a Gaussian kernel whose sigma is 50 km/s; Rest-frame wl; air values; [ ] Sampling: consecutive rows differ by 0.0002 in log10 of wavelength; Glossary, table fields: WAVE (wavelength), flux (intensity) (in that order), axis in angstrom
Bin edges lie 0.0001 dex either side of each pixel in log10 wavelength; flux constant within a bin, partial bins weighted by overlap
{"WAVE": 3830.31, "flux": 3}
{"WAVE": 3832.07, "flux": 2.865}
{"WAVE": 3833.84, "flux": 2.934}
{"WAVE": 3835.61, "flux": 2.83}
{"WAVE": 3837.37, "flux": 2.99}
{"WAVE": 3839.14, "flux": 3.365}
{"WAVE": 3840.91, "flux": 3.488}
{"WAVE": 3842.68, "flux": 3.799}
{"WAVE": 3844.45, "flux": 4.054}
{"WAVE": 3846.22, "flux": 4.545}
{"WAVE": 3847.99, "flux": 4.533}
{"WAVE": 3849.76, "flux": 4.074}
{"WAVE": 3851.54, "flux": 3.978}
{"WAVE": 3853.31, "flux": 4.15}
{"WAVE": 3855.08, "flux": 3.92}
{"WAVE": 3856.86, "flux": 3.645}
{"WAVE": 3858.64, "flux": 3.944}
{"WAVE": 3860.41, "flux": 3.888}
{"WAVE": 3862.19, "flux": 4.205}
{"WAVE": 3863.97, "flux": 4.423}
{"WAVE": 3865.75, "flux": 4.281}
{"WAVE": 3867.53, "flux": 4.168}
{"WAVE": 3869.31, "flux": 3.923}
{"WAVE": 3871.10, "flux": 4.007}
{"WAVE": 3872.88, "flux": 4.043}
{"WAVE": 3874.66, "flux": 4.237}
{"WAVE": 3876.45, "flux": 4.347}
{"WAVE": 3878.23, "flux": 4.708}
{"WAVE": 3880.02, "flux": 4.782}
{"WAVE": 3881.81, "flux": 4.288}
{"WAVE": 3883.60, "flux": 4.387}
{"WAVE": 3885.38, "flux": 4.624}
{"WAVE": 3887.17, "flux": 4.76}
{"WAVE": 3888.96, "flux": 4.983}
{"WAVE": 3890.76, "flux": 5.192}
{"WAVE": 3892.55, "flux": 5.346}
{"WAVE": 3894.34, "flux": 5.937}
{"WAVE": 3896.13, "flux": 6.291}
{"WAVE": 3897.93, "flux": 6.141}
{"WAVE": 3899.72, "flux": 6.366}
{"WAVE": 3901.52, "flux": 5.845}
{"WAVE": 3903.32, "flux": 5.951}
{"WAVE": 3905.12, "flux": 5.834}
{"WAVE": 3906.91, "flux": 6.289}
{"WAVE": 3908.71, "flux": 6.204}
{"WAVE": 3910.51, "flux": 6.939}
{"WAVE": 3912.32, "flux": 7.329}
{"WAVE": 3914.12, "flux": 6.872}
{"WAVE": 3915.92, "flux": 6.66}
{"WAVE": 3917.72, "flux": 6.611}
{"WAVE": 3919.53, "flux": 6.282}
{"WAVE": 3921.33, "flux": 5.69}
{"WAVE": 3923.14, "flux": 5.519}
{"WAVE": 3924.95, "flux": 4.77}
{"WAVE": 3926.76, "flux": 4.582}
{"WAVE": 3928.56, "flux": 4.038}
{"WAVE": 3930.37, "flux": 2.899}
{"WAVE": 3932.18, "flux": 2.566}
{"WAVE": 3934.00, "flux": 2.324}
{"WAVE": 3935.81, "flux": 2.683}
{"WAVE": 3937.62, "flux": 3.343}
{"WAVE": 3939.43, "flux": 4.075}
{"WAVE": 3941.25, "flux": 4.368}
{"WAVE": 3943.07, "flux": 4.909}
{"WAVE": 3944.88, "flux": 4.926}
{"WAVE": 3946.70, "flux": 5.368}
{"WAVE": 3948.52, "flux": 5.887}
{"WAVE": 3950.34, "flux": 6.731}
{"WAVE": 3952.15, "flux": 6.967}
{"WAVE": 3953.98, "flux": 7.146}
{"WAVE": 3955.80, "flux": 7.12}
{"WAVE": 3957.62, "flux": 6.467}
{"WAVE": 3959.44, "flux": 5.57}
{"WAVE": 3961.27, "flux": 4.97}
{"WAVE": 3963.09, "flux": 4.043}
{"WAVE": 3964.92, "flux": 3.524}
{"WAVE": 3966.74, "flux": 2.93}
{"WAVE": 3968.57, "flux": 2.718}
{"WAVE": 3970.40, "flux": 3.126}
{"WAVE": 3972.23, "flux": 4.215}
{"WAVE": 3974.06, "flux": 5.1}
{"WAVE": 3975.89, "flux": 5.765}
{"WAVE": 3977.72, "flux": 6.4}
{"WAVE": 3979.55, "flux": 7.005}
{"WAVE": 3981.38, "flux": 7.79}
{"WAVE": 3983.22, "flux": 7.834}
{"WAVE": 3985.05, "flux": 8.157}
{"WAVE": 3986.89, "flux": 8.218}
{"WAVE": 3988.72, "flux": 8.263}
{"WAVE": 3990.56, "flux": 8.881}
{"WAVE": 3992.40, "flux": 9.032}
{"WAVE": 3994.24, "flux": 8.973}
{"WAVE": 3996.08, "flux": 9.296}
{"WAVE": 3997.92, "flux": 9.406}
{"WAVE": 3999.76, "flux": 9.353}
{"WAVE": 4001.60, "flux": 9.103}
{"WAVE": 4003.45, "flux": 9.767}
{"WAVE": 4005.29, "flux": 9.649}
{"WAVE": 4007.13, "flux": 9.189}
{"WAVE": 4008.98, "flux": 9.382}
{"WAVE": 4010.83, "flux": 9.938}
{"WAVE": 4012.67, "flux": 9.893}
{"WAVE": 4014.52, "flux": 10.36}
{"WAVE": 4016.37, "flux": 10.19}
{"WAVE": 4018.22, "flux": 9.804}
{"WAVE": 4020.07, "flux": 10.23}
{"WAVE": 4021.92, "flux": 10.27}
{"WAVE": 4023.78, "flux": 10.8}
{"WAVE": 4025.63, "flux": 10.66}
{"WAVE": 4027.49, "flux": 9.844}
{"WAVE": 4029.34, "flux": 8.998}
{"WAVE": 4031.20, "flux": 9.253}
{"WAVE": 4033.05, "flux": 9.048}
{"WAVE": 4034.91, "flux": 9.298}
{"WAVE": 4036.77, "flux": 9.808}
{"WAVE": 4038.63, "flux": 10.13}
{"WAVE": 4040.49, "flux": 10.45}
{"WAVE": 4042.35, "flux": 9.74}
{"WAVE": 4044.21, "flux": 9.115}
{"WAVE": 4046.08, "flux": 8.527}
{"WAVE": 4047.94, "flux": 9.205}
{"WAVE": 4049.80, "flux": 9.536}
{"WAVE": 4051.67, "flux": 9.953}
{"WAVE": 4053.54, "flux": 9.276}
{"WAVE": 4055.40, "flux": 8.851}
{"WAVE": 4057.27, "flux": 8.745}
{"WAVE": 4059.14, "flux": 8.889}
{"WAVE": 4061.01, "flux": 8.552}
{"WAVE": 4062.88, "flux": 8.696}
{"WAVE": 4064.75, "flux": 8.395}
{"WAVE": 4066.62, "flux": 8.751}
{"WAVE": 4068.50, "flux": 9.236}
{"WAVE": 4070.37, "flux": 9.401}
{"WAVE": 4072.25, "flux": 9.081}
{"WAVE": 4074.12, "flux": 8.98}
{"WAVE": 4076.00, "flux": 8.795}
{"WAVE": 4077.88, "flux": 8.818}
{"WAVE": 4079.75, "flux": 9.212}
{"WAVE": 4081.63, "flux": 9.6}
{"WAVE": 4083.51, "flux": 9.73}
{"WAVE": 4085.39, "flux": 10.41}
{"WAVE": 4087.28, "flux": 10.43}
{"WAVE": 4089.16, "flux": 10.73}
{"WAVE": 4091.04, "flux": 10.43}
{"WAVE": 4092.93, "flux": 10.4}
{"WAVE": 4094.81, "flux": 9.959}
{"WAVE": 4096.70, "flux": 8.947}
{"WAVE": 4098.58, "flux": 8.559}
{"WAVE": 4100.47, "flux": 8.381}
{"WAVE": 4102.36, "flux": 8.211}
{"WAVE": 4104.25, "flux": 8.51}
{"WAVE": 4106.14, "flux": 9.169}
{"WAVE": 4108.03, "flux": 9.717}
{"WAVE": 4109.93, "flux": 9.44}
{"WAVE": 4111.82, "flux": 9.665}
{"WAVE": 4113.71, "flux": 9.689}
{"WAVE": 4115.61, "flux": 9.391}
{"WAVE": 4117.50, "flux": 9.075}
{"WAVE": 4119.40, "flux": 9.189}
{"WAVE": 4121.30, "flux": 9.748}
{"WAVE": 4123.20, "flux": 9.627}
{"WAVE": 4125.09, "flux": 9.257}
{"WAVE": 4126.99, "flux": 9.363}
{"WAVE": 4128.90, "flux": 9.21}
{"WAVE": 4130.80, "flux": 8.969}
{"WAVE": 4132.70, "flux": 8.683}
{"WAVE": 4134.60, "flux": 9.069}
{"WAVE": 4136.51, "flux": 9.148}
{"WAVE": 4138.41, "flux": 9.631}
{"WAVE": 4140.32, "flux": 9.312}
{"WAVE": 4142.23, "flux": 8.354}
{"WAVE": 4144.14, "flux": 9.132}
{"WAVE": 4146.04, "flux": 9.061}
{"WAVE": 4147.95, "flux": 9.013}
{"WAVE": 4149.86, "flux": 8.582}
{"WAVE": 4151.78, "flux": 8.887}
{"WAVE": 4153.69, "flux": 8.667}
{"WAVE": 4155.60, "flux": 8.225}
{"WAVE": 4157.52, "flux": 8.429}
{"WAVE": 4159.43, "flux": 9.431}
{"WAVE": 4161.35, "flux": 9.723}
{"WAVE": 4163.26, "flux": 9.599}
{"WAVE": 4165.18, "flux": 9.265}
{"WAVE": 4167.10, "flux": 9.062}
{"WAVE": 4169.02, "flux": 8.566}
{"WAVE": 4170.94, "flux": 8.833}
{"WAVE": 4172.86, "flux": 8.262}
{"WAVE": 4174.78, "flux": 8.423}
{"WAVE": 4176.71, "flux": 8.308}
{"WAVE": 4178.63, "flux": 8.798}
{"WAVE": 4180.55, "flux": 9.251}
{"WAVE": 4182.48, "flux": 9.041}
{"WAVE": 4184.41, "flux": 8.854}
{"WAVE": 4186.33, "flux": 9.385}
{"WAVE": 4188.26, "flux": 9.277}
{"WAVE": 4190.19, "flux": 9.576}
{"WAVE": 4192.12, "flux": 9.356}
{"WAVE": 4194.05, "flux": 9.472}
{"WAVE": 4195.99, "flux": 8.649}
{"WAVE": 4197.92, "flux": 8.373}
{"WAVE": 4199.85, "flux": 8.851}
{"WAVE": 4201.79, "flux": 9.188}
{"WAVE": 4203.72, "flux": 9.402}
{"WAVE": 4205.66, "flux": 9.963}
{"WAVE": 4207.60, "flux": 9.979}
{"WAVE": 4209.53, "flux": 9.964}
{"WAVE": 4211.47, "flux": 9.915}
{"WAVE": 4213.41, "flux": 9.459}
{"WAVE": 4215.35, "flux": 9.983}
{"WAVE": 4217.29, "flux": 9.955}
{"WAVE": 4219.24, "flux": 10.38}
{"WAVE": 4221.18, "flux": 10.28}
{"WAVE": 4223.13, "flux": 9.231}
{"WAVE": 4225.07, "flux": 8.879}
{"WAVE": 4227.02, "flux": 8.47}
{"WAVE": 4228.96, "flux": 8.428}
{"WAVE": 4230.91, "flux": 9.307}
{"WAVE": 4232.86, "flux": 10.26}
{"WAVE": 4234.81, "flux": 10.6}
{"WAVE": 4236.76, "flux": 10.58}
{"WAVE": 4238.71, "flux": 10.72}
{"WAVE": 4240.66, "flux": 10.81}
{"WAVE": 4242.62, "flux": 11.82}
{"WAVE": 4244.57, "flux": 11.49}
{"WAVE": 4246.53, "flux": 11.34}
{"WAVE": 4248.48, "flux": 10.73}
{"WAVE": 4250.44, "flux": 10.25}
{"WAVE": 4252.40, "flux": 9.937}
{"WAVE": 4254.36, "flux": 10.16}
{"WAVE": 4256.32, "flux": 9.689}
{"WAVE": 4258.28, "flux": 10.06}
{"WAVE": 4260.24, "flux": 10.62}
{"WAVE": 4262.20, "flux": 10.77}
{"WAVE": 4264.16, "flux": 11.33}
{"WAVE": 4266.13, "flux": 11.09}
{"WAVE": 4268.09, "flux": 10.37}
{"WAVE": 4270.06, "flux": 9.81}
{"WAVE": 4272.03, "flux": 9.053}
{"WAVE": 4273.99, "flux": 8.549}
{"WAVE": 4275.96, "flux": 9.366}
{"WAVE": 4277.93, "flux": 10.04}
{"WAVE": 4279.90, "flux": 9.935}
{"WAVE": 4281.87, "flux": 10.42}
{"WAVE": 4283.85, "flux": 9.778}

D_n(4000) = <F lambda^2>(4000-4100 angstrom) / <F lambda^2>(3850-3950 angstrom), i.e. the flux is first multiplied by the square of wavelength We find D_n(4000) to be 2.1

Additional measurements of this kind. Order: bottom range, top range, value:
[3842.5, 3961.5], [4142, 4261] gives 2.21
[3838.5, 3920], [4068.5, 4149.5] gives 2.10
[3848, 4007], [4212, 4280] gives 2.10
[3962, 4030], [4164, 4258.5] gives 1.32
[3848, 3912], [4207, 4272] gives 2.49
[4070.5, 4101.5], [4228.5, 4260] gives 1.18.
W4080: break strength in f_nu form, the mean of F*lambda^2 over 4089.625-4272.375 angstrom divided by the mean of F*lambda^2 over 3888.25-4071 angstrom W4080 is 1.4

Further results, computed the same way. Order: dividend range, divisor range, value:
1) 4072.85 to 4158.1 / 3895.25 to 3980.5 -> 1.92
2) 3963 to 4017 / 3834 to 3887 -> 2.02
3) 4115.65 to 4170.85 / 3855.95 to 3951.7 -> 2.06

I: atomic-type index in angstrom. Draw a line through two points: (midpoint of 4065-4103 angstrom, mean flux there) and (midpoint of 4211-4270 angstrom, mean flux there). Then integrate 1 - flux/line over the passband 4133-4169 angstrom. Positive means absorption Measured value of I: 2.72 angstrom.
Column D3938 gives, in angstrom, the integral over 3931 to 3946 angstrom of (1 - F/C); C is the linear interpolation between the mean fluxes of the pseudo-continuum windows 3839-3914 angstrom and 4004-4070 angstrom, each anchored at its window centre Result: 6.8 angstrom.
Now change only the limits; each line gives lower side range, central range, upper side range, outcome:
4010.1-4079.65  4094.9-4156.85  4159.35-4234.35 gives 1.9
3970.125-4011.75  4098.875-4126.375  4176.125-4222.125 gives -1.1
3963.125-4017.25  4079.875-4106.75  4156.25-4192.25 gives -3.6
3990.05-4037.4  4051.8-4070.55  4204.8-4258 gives 1.6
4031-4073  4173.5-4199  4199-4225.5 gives 1.7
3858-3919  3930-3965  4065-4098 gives 9.3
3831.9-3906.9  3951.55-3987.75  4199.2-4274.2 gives 1.6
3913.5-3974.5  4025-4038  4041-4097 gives -2.5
